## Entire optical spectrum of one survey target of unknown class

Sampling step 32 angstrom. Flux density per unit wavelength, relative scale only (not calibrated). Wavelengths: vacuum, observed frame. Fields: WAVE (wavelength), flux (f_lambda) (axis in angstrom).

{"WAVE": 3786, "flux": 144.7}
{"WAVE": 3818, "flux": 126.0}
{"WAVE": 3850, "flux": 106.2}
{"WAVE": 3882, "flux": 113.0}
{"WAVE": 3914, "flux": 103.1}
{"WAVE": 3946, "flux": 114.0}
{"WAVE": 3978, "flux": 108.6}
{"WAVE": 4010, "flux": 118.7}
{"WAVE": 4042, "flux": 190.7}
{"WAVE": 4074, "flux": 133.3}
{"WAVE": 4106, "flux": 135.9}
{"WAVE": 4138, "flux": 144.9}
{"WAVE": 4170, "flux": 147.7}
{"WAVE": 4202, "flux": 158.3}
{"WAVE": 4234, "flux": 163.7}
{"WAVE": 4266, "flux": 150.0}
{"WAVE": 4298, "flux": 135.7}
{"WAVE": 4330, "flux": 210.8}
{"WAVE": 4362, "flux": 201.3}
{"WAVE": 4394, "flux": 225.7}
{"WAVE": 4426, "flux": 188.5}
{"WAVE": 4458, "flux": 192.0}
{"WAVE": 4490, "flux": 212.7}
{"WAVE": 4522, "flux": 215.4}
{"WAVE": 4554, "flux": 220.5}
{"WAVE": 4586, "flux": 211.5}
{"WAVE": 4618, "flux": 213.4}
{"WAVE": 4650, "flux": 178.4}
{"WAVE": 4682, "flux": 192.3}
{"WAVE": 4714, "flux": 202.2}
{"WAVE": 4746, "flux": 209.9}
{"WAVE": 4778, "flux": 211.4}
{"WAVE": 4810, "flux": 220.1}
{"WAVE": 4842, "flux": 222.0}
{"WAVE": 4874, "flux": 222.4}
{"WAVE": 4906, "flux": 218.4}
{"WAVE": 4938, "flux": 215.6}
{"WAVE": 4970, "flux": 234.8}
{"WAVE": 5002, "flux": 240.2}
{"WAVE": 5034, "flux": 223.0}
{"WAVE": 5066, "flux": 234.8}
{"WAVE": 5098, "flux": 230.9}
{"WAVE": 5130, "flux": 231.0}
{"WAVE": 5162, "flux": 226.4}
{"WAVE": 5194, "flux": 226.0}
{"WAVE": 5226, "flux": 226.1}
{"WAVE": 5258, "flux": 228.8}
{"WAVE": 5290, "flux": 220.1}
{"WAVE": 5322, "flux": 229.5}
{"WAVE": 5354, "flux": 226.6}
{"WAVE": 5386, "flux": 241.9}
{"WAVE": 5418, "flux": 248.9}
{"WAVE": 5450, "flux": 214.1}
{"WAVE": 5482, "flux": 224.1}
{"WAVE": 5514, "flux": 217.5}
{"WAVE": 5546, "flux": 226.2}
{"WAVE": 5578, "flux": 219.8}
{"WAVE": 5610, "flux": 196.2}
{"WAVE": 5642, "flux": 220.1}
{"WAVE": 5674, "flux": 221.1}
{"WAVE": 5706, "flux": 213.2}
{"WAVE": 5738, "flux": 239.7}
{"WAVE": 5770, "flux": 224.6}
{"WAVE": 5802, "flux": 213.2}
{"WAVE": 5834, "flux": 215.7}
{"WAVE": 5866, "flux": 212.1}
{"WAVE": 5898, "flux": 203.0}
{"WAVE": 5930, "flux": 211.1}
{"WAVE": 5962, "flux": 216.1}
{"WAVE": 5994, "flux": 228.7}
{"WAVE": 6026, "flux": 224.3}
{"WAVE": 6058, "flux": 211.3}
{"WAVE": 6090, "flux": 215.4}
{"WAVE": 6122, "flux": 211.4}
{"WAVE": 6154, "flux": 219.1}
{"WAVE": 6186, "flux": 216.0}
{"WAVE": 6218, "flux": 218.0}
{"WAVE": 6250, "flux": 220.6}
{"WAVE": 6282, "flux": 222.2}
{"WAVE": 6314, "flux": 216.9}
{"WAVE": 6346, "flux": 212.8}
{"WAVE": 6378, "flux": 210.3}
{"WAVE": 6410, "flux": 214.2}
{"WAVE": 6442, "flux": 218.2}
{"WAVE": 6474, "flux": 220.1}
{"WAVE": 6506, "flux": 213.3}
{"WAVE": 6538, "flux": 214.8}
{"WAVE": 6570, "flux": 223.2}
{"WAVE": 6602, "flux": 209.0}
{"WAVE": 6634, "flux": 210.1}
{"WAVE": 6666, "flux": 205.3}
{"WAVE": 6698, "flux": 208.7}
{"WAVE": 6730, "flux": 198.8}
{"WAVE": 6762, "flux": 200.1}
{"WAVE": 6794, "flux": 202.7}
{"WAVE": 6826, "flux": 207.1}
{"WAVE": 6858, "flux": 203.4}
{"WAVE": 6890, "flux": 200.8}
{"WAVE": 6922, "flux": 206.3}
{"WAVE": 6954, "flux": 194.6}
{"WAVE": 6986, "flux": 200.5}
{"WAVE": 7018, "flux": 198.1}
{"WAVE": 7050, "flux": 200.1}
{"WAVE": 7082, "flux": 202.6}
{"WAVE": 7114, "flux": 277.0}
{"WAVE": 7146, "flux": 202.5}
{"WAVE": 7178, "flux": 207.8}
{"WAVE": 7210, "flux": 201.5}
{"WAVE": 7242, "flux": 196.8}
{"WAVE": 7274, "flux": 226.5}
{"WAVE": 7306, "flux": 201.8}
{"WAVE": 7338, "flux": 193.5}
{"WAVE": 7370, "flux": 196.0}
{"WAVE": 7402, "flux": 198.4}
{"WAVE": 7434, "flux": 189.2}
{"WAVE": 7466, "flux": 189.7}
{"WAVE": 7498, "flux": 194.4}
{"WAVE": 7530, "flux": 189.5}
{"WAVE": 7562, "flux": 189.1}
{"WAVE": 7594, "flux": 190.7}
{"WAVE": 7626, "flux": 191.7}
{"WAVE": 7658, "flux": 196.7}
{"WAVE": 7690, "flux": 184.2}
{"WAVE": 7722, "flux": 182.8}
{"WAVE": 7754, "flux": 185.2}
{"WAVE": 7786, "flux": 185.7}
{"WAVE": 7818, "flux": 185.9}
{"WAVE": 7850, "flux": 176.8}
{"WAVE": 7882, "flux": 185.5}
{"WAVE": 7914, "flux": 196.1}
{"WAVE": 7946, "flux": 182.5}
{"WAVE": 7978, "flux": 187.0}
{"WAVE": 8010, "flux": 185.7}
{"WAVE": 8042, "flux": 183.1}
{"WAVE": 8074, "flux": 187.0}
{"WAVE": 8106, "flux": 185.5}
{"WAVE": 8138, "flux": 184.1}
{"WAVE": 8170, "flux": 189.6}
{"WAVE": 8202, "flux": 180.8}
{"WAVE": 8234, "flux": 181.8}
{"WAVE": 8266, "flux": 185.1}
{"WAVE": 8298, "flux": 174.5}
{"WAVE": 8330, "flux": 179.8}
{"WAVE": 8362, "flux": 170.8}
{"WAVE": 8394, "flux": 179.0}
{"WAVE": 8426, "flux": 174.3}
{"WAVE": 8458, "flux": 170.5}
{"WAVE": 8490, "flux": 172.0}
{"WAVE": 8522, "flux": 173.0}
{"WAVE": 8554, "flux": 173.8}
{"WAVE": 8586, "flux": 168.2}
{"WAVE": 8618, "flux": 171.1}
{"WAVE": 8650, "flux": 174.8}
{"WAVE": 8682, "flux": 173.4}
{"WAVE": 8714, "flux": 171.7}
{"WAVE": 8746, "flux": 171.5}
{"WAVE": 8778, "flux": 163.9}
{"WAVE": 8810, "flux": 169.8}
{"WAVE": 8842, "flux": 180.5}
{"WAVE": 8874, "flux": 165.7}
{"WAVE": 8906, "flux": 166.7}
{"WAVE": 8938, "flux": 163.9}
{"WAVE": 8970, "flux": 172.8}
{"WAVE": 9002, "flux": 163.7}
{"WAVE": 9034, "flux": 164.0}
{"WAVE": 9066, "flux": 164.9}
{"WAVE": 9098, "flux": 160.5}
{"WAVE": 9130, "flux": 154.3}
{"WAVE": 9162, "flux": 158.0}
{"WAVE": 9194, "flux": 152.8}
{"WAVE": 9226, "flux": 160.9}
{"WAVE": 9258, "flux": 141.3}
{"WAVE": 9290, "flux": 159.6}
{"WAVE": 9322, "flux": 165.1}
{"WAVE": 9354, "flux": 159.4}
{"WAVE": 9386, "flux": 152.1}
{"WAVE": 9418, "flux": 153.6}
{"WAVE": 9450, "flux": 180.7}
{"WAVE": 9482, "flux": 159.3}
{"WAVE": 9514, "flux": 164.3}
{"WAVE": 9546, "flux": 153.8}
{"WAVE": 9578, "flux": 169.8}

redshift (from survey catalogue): 0.08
